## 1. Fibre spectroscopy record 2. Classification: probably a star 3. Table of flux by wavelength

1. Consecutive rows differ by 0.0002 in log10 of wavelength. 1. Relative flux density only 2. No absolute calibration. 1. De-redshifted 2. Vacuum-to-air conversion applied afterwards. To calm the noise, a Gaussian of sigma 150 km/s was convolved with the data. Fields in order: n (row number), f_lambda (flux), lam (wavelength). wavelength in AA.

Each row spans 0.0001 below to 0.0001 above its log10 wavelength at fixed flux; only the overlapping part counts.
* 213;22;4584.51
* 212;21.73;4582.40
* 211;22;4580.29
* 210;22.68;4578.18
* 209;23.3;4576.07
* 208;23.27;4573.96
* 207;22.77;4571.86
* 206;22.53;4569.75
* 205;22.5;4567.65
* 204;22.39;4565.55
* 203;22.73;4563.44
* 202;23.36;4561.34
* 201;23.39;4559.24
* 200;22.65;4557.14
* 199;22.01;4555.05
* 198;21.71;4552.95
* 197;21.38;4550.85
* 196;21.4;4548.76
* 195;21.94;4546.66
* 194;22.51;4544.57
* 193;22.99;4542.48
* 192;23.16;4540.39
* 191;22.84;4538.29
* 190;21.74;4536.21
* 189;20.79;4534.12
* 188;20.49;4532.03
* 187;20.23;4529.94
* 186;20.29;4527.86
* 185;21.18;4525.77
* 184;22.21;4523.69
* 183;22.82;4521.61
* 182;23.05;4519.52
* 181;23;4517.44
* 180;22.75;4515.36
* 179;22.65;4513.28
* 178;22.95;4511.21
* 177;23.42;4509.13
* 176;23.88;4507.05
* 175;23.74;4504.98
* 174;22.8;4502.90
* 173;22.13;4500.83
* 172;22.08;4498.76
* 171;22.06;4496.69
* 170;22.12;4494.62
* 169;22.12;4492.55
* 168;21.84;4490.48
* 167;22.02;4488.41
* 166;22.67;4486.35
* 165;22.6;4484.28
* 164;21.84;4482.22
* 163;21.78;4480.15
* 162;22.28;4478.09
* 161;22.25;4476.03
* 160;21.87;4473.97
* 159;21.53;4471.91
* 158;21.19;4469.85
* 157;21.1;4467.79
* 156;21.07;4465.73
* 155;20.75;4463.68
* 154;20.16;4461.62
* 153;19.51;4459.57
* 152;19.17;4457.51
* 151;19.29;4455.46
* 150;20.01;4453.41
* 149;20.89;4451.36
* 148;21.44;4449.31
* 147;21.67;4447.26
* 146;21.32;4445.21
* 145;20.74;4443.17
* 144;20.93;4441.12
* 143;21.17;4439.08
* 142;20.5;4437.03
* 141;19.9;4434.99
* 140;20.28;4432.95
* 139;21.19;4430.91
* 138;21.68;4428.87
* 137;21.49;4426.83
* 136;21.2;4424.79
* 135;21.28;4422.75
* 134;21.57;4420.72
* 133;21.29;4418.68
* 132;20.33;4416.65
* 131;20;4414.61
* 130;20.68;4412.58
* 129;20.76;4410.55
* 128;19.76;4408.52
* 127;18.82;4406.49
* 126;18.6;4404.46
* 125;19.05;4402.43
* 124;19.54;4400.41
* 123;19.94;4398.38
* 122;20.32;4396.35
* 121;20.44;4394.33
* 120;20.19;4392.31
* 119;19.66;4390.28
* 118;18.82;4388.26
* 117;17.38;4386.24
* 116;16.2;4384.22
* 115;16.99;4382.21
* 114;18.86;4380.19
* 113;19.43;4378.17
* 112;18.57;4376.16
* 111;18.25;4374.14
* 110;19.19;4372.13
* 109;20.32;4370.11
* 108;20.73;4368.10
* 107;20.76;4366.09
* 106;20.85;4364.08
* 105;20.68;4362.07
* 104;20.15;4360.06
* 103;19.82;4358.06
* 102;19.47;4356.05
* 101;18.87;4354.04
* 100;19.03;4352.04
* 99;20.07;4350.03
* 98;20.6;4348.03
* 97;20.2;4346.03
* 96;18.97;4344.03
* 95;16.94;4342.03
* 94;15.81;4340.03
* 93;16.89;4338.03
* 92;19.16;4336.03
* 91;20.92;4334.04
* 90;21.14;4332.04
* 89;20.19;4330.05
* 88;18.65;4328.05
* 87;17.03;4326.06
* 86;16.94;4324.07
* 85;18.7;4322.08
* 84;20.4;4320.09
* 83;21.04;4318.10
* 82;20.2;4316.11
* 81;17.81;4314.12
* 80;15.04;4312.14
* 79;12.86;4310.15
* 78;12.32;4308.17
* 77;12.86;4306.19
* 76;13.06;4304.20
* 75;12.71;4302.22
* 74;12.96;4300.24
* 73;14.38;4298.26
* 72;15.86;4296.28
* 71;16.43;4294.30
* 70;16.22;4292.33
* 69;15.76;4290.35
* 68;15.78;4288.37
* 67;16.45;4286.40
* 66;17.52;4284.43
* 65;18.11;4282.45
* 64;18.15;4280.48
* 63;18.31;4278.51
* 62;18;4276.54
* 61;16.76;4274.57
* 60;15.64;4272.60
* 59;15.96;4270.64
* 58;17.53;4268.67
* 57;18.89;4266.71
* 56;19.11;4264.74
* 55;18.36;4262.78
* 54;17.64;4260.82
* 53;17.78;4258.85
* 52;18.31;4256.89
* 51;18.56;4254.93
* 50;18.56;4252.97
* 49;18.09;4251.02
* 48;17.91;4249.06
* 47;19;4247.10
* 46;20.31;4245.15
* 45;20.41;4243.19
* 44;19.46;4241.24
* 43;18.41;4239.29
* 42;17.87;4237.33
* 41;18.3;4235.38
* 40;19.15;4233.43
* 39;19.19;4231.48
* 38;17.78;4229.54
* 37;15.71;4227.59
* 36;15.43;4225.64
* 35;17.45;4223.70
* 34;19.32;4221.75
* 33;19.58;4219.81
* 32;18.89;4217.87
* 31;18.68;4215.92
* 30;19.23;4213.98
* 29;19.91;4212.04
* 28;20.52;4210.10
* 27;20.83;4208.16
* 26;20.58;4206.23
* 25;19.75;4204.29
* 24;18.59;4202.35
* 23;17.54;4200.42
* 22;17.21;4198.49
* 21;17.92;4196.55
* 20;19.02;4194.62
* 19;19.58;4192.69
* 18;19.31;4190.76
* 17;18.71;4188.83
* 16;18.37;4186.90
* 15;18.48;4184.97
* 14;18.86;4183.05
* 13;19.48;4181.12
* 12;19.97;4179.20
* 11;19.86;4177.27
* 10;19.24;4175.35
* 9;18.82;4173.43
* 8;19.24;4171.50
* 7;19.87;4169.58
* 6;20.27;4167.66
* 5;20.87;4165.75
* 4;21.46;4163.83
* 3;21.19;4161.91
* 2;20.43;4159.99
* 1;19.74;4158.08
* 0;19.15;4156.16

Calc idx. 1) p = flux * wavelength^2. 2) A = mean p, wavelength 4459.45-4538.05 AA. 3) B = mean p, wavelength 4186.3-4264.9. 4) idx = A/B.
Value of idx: 1.33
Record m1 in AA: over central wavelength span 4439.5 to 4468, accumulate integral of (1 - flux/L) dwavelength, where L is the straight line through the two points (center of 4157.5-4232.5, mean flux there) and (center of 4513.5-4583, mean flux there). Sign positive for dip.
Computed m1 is 1.1 AA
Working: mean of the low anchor 19.1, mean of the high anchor 22.2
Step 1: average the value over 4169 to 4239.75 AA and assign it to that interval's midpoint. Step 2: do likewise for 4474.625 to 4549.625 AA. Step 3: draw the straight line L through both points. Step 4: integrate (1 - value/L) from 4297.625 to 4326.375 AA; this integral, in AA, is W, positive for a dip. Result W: 6.0 AA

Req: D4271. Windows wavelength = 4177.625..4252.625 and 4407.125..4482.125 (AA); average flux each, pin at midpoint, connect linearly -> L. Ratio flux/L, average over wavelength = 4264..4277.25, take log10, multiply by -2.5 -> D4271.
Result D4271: 0.12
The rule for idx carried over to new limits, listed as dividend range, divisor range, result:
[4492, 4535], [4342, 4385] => 1.23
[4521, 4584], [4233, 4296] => 1.41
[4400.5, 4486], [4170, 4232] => 1.24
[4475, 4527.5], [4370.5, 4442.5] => 1.18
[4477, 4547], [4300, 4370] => 1.32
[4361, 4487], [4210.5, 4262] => 1.20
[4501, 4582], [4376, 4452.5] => 1.18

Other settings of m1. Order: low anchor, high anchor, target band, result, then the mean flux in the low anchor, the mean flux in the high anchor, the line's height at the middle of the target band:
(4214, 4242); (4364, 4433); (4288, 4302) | 2.7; 18.3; 19.8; 18.9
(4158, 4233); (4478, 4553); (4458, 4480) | 0.6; 19.1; 22.2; 21.8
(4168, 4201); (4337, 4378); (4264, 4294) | 3.1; 18.9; 19.3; 19.1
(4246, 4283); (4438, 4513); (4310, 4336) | 0.3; 17.9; 21.6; 19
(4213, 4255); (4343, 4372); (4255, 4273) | 1.0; 18.5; 20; 18.9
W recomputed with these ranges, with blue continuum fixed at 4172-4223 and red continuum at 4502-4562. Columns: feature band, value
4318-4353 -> 2.5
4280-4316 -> 8.6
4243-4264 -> 1.2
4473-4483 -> -0.1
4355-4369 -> 0.2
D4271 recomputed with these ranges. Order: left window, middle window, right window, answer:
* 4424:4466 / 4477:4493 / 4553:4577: -0.04 mag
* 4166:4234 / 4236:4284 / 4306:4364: 0.03 mag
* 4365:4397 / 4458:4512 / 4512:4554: -0.04 mag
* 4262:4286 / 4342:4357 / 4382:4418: -0.04 mag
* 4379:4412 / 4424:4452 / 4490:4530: -0.04 mag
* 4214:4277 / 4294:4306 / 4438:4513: 0.33 mag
